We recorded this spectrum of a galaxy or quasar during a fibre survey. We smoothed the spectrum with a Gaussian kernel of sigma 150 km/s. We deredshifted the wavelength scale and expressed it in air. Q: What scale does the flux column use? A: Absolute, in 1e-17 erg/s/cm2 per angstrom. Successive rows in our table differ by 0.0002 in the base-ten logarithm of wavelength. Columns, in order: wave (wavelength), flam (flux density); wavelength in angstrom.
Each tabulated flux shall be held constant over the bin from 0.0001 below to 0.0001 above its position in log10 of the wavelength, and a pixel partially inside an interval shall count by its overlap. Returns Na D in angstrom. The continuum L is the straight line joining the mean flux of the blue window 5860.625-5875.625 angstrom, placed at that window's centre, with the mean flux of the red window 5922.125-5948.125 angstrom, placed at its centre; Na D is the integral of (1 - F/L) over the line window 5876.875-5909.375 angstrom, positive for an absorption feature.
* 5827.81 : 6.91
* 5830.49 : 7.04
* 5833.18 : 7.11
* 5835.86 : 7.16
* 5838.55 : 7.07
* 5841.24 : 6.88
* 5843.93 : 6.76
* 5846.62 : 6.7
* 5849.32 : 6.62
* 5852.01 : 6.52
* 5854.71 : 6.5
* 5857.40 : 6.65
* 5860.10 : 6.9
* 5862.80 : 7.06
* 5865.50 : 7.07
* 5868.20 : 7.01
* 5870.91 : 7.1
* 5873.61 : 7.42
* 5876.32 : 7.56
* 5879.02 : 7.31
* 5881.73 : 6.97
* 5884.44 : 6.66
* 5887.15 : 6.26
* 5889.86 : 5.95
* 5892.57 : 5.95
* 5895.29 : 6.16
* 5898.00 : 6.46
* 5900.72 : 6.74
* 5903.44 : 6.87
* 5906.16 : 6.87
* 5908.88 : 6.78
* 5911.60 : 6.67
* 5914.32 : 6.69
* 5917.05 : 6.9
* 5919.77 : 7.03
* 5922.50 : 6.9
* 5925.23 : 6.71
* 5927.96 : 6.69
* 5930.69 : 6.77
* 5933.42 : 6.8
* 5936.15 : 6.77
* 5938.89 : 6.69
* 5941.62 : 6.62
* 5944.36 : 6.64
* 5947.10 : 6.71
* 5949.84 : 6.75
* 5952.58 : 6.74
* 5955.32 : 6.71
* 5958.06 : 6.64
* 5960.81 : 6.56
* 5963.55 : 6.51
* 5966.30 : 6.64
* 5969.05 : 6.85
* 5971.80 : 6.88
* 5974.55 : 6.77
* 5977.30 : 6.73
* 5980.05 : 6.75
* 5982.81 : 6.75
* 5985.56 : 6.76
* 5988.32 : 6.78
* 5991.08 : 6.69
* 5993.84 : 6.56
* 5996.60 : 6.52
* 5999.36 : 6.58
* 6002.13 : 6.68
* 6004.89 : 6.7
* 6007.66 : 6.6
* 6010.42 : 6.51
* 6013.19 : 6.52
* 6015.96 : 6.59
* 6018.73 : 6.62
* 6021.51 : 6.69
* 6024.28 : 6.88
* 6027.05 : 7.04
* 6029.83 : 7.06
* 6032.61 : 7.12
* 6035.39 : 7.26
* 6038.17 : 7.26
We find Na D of 1.8 angstrom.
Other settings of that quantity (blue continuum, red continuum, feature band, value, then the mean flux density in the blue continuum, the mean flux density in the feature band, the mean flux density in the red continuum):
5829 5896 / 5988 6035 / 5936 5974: 0.4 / 6.82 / 6.69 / 6.72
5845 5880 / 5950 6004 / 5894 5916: 0.6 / 6.95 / 6.66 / 6.69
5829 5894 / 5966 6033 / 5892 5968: 1.1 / 6.84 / 6.69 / 6.73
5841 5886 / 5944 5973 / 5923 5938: 0.0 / 6.92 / 6.75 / 6.69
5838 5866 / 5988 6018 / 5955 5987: -0.3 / 6.78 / 6.71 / 6.61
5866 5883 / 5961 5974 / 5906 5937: 0.7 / 7.22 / 6.8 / 6.71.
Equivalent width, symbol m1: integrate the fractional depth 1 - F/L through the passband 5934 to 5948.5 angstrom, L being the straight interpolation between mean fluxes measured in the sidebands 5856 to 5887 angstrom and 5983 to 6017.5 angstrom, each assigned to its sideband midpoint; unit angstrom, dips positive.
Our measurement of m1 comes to 0.3 angstrom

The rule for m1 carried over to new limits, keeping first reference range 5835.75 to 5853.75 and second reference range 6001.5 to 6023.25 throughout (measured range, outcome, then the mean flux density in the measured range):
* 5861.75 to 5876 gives -0.9 angstrom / 7.16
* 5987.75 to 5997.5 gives 0.0 angstrom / 6.63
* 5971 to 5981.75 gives -0.2 angstrom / 6.78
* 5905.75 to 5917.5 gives -0.1 angstrom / 6.77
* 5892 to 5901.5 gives 0.6 angstrom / 6.33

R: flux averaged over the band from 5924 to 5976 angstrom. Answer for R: 6.71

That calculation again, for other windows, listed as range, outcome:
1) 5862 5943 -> 6.78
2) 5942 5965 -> 6.65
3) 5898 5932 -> 6.79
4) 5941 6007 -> 6.69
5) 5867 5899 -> 6.74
